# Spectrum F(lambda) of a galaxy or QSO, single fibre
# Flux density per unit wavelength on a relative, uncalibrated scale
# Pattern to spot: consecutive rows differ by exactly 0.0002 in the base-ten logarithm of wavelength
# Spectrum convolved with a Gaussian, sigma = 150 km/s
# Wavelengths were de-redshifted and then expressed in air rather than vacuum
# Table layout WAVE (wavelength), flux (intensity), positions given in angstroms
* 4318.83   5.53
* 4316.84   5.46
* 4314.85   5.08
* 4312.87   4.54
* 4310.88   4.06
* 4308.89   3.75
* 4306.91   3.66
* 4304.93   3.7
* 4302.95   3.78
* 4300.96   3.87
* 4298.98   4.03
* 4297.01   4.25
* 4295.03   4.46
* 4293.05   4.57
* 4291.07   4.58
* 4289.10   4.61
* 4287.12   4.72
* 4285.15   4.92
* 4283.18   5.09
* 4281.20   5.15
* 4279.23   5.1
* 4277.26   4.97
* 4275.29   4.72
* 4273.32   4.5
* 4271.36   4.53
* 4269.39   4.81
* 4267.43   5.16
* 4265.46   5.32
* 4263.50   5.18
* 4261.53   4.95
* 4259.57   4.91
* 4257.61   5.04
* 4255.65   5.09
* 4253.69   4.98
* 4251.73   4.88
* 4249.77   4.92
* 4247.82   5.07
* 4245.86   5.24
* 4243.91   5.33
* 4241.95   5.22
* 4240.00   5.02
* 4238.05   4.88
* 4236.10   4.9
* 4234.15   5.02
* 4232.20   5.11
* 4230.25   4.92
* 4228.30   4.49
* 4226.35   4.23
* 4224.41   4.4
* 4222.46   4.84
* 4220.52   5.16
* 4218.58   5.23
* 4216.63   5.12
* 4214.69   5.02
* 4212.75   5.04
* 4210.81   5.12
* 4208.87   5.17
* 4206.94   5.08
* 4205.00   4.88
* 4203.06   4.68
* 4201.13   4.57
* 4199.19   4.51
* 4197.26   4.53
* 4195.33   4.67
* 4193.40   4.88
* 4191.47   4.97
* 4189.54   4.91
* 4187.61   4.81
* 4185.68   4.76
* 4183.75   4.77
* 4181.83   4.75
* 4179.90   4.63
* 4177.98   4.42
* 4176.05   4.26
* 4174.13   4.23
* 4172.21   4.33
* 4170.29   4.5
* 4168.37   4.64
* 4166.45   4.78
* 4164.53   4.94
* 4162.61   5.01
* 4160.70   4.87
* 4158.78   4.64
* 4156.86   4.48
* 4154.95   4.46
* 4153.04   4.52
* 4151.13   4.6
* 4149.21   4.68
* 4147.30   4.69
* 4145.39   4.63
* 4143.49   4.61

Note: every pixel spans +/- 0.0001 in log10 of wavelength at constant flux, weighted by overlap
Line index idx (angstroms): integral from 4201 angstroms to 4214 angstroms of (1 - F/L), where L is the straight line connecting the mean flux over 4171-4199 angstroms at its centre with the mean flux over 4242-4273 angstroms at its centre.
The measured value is -0.6 angstroms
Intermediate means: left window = 4.63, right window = 5.02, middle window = 4.96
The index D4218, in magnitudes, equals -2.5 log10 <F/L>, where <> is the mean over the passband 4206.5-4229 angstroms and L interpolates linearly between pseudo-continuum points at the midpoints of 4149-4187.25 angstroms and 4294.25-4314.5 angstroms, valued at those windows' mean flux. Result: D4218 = -0.12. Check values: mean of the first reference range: 4.61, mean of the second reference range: 4.04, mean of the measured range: 4.91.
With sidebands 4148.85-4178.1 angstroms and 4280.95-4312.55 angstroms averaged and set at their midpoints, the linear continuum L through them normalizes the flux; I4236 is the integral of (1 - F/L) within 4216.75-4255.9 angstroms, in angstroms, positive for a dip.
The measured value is -4.5 angstroms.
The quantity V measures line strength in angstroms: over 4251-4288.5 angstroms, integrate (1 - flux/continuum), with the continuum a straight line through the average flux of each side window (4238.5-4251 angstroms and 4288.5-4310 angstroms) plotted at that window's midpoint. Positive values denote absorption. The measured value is -2.4 angstroms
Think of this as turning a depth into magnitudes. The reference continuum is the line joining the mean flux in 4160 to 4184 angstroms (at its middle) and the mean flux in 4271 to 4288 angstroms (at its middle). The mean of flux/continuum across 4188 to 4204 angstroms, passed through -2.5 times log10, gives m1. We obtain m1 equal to -0.010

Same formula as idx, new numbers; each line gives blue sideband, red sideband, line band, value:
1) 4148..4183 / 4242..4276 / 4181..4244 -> -1.05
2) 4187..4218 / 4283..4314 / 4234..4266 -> -3.34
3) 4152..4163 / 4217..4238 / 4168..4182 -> 0.74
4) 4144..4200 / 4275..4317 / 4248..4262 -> -1.35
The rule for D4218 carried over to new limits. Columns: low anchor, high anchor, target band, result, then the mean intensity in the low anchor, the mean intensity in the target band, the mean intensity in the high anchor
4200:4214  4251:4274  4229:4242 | -0.009 mag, 4.93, 4.99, 4.95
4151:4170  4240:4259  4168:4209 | 0.033 mag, 4.69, 4.67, 5.08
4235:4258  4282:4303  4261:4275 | -0.028 mag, 5.05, 4.91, 4.48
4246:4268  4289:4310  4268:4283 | -0.051 mag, 5.05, 4.85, 4.09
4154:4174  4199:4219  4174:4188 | 0.041 mag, 4.65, 4.59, 4.95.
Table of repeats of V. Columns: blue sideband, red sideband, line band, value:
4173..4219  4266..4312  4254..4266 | -1.3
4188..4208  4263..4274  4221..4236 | 0.3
